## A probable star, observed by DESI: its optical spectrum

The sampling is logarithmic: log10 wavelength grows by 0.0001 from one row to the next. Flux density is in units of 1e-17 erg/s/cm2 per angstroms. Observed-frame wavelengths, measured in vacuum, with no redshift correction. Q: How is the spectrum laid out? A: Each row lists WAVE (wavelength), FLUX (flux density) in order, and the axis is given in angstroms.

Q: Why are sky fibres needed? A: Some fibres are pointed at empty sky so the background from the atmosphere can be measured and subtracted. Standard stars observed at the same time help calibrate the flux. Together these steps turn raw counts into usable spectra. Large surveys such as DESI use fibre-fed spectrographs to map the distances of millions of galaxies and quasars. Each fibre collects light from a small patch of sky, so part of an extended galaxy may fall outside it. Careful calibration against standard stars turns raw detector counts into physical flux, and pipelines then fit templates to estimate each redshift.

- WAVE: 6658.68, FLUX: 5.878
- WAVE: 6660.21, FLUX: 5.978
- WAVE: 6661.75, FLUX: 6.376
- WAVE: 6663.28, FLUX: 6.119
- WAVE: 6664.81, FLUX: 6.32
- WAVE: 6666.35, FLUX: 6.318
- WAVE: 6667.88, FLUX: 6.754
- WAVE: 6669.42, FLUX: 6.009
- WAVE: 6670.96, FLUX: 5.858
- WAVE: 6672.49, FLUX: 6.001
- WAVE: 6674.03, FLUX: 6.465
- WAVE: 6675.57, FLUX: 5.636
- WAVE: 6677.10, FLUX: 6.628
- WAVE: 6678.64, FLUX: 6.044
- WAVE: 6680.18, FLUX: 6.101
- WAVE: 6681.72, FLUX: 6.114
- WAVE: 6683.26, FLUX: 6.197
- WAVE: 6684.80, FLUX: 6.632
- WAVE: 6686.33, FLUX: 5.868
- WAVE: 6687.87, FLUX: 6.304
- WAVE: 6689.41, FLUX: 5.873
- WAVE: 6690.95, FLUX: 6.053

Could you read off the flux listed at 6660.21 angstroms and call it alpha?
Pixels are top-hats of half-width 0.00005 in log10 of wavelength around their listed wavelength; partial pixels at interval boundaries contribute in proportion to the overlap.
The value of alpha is 5.978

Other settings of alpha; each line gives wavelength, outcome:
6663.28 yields 6.119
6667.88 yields 6.754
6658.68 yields 5.878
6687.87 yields 6.304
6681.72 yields 6.114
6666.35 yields 6.318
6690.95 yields 6.053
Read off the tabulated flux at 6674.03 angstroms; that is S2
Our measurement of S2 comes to 6.465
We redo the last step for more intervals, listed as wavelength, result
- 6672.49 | 6.001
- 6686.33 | 5.868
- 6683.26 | 6.197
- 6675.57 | 5.636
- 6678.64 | 6.044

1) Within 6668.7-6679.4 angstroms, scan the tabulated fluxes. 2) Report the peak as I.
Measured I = 6.628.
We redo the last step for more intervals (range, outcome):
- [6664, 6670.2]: 6.754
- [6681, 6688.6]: 6.632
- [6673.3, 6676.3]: 6.465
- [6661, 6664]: 6.376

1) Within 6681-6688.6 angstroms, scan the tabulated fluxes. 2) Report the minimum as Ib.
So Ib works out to 5.868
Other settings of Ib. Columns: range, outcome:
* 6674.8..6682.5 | 5.636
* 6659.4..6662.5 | 5.978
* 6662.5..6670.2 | 6.009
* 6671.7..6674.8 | 6.001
